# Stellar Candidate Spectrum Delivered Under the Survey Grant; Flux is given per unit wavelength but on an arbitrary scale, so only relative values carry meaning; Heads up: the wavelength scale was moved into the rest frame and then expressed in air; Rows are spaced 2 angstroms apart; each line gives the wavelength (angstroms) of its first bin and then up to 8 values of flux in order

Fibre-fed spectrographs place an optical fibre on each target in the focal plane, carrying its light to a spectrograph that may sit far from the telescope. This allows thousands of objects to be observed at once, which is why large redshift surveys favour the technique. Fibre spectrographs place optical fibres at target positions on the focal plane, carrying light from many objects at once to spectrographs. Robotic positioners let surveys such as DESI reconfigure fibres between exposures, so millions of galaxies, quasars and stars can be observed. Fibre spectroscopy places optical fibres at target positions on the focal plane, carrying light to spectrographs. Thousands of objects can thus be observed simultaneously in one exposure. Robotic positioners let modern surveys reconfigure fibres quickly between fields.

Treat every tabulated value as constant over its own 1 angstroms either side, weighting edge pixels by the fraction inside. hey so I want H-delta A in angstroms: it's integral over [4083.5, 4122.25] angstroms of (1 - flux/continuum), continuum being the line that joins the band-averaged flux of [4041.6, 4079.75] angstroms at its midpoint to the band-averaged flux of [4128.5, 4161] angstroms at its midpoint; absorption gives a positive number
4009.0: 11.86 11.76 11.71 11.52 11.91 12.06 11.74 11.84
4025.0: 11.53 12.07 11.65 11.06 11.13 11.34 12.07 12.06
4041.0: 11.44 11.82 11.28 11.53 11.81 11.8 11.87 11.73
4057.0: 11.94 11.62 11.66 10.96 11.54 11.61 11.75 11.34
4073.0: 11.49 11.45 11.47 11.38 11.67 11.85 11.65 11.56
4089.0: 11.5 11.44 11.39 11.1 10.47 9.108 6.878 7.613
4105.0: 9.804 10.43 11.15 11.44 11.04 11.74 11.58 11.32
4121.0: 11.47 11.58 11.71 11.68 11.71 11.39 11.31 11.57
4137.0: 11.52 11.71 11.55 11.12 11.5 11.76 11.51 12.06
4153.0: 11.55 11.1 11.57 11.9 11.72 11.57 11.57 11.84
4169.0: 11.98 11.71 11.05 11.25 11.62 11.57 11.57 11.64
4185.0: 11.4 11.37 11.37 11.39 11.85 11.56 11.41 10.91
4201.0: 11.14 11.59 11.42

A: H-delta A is 2.9 angstroms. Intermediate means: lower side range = 11.6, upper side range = 11.6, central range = 10.7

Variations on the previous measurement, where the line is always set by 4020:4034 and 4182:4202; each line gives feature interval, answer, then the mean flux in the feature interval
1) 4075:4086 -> -0.1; 11.6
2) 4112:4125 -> 0.0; 11.5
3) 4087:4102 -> 1.5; 10.4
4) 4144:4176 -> -0.5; 11.6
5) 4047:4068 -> -0.2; 11.6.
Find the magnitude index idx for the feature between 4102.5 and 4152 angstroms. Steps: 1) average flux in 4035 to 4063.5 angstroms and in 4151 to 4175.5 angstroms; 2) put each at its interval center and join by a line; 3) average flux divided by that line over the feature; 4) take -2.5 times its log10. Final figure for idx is 0.03 mag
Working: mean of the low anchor 11.7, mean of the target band 11.3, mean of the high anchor 11.6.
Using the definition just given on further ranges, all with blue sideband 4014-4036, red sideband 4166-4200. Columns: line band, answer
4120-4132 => 0.00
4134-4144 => 0.00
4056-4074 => 0.00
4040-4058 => -0.01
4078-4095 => 0.00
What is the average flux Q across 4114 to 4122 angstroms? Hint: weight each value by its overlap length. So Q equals 11.5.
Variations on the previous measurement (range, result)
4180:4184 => 11.6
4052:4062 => 11.8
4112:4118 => 11.5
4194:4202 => 11.3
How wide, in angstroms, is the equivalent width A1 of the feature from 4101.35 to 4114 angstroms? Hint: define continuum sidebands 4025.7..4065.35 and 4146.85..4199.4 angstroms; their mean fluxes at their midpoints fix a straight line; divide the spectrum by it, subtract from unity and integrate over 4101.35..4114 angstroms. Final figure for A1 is 1.7 angstroms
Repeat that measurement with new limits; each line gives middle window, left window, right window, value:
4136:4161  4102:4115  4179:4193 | -1.4 angstroms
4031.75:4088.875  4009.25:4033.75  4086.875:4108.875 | -3.8 angstroms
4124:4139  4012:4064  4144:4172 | 0.1 angstroms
